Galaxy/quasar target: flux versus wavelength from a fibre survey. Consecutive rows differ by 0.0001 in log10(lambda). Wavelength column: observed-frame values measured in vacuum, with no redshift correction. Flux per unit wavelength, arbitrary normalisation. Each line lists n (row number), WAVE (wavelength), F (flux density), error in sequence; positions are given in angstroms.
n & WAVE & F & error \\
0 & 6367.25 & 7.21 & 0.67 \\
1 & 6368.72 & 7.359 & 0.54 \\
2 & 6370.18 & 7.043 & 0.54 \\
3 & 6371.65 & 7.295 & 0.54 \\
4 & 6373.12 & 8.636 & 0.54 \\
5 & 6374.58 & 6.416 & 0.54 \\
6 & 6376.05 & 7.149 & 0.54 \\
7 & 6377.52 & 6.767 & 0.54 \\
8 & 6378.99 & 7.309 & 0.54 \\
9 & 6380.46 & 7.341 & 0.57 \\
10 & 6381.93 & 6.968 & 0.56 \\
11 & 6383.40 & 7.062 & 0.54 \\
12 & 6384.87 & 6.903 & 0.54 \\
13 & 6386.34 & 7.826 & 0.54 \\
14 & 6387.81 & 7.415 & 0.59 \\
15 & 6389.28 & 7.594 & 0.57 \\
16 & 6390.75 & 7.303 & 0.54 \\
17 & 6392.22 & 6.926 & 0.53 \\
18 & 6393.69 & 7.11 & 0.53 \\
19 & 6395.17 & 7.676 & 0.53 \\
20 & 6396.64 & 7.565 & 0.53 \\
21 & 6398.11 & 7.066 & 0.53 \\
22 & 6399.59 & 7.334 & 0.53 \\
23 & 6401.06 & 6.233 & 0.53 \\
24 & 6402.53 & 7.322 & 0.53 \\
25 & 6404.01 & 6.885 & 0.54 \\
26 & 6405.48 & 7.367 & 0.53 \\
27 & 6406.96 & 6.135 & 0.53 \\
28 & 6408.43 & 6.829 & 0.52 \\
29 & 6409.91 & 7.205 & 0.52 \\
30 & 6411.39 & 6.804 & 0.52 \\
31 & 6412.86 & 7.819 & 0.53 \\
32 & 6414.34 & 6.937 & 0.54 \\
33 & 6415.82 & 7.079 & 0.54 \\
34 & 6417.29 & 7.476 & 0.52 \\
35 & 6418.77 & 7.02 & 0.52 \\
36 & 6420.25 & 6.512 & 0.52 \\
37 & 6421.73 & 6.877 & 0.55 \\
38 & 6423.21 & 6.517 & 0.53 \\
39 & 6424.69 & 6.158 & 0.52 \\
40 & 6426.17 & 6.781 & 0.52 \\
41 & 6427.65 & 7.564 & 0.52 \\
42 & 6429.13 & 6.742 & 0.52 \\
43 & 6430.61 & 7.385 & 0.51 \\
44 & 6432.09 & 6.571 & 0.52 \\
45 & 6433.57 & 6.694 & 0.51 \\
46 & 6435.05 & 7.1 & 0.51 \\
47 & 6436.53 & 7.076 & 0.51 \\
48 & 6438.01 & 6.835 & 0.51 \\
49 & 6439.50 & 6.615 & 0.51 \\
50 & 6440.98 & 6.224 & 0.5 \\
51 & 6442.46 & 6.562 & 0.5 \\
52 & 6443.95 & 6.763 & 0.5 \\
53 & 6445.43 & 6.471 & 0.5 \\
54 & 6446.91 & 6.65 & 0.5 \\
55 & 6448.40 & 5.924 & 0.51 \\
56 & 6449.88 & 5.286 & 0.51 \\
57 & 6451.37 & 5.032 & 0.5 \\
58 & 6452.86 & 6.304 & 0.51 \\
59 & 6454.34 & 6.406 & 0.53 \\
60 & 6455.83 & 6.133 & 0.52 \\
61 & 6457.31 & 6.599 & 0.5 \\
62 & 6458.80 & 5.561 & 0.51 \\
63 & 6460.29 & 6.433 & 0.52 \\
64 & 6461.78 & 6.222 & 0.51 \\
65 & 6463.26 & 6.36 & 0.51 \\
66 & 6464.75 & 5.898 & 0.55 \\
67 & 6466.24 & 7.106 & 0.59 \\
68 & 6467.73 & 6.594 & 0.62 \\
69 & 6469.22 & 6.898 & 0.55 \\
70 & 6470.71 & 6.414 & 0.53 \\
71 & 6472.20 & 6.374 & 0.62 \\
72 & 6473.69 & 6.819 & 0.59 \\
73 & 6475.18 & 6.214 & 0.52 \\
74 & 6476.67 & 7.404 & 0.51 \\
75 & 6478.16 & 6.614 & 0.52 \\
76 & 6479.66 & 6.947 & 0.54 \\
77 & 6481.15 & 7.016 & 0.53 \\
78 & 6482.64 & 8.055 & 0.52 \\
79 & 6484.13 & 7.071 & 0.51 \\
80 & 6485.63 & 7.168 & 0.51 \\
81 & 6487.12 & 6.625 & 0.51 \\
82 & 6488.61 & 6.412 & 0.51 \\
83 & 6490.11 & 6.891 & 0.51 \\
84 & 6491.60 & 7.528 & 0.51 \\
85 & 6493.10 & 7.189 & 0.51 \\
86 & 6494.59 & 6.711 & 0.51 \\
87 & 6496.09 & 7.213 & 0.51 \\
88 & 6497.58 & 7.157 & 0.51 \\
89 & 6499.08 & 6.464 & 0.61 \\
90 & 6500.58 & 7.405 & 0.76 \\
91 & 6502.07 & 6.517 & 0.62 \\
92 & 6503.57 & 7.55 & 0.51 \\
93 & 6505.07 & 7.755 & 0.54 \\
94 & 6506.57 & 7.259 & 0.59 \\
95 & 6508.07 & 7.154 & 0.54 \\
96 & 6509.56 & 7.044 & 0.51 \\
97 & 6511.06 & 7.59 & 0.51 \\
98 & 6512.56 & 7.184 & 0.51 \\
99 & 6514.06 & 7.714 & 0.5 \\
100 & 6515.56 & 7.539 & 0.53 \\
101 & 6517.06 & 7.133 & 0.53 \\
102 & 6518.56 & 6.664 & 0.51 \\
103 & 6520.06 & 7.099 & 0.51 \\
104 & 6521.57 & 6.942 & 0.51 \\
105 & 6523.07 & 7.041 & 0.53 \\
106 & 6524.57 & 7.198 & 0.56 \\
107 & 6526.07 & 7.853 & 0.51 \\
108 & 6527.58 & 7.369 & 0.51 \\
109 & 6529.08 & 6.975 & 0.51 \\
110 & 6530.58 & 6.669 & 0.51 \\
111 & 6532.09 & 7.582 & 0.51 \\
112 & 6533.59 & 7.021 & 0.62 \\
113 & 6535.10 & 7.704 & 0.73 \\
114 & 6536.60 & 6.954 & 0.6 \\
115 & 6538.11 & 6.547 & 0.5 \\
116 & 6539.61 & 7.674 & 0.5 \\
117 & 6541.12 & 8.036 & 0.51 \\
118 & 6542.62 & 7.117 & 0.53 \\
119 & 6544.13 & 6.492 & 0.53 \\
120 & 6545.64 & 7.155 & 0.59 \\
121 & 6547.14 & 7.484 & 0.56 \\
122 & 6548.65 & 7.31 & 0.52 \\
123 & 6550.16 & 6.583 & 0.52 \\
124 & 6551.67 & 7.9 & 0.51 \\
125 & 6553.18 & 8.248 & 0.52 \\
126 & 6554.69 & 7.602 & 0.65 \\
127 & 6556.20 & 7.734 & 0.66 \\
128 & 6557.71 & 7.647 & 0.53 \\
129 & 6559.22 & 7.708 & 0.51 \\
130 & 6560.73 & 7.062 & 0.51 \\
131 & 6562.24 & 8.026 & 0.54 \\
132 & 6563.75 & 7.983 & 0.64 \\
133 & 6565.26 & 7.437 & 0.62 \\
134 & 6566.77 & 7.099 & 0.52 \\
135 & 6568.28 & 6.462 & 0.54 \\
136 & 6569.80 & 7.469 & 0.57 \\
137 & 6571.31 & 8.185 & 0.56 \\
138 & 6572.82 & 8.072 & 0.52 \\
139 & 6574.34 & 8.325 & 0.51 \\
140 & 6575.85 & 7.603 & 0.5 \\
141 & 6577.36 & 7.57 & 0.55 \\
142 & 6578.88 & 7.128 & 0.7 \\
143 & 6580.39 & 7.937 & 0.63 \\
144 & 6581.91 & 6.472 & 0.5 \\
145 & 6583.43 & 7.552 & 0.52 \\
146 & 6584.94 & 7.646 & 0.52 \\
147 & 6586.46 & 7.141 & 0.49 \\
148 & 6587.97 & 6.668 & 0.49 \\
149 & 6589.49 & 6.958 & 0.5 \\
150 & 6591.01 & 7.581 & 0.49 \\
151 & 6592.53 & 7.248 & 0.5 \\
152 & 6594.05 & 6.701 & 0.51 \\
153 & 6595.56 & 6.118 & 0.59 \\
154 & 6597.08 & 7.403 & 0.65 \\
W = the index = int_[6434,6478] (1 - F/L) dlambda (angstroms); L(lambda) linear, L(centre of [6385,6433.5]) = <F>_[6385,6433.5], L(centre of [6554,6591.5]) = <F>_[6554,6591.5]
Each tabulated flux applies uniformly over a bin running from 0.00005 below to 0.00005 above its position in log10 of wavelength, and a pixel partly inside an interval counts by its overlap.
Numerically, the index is 4.6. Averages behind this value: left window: 7.06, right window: 7.48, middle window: 6.43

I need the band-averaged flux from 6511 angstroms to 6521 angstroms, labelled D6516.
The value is 7.24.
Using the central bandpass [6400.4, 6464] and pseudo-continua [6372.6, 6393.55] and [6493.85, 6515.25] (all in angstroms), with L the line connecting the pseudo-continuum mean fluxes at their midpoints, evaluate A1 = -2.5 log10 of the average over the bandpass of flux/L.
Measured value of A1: 0.09 mag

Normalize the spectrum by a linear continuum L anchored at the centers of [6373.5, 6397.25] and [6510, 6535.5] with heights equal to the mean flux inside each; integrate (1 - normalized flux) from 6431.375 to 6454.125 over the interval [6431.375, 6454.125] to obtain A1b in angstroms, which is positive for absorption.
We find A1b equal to 2.6 angstroms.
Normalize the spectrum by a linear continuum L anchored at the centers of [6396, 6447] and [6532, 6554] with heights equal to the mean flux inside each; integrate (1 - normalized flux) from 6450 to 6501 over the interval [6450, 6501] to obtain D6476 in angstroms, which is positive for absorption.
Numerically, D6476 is 3.02 angstroms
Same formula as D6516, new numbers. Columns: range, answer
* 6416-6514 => 6.77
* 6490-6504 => 7.06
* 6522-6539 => 7.18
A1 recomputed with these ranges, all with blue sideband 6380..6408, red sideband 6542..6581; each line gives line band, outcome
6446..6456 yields 0.217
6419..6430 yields 0.073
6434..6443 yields 0.079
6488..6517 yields 0.032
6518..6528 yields 0.040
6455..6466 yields 0.174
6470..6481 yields 0.097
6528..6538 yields 0.050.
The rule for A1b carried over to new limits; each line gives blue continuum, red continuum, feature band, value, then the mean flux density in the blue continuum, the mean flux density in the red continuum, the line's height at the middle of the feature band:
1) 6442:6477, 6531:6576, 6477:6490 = -0.7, 6.34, 7.47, 6.63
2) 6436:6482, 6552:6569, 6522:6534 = 0.0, 6.44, 7.56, 7.2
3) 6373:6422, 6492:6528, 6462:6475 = 1.2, 7.13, 7.2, 7.17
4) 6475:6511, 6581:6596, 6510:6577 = -3.2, 7.08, 7.04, 7.06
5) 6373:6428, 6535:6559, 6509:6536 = 0.3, 7.08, 7.39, 7.33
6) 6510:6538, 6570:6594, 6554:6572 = -0.4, 7.21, 7.45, 7.37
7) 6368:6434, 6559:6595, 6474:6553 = 1.5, 7.09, 7.41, 7.29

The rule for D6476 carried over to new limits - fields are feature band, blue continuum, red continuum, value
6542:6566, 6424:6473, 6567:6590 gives -0.8 angstroms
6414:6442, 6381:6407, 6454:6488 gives 0.4 angstroms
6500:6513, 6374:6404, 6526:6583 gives 0.1 angstroms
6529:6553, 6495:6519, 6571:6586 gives 0.6 angstroms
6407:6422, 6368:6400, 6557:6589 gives 0.6 angstroms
